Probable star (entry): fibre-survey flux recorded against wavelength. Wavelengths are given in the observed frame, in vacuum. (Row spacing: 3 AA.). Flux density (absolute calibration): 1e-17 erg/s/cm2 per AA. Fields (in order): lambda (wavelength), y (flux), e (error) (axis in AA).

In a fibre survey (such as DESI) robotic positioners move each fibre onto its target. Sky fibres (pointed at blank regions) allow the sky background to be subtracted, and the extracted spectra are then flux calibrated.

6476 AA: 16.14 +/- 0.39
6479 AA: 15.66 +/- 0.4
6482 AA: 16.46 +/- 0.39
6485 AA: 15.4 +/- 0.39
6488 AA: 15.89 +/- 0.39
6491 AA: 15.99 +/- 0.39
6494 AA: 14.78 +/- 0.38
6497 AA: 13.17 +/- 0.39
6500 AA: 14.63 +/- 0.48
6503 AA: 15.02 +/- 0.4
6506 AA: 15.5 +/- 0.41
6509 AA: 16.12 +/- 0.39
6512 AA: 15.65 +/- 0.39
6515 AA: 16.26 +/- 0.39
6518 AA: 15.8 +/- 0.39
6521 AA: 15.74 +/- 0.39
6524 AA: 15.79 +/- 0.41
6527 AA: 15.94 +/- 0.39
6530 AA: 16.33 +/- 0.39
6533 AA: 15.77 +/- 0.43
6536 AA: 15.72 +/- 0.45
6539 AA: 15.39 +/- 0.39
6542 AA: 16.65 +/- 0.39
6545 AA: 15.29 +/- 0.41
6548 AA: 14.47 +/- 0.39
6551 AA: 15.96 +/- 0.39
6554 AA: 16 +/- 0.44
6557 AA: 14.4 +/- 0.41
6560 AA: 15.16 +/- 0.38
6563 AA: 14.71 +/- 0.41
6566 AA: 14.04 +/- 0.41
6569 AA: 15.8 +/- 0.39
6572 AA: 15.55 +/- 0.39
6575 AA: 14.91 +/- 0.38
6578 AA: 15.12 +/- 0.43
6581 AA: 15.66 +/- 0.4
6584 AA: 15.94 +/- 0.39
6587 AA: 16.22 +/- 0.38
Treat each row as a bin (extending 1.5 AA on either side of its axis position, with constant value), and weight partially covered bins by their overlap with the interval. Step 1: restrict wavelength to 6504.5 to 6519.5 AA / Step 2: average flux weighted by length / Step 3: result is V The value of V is 15.9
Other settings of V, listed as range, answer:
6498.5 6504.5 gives 14.8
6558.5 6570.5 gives 14.9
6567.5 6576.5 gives 15.4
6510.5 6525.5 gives 15.8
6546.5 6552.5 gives 15.2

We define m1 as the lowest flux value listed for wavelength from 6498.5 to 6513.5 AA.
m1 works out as 14.63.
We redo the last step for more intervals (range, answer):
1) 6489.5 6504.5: 13.17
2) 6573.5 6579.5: 14.91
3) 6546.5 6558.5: 14.4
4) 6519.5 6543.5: 15.39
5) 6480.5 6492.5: 15.4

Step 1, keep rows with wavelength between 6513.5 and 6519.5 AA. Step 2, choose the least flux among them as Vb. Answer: 15.8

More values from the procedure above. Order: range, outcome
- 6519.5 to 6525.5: 15.74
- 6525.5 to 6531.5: 15.94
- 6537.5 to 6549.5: 14.47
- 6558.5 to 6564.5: 14.71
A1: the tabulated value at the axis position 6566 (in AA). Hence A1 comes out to 14.04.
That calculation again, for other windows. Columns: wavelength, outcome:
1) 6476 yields 16.14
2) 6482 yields 16.46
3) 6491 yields 15.99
